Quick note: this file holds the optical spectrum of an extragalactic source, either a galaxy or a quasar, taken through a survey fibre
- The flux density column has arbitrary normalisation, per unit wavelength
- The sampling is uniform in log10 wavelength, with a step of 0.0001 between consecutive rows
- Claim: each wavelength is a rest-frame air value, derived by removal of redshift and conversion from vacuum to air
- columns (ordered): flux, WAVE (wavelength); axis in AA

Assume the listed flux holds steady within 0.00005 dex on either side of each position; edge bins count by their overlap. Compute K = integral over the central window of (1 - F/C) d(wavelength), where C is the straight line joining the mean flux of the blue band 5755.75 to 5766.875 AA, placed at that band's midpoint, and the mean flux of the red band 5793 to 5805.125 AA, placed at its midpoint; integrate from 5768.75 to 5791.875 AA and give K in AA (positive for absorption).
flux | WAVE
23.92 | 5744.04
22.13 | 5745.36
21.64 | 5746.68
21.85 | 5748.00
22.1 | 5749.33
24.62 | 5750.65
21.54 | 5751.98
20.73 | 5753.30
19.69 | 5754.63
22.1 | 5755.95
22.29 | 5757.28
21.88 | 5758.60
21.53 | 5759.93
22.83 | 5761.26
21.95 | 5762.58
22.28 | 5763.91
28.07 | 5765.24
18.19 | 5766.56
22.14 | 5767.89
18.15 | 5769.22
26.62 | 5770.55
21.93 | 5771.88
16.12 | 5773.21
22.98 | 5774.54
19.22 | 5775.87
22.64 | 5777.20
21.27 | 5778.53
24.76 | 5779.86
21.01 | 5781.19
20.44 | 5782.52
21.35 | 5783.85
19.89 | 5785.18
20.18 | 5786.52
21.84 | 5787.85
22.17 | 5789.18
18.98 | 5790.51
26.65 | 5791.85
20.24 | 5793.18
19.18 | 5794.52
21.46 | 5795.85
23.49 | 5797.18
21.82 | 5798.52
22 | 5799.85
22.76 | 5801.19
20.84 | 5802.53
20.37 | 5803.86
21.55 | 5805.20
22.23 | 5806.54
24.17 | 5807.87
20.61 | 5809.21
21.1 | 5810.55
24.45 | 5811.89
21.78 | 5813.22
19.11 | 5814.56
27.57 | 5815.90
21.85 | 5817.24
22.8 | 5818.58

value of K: 0.6 AA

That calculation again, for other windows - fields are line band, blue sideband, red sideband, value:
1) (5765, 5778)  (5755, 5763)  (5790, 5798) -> 0.3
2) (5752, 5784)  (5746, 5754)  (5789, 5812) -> 0.4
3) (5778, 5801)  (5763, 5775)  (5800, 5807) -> 0.0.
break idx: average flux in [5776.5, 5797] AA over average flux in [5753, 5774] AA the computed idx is 0.99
